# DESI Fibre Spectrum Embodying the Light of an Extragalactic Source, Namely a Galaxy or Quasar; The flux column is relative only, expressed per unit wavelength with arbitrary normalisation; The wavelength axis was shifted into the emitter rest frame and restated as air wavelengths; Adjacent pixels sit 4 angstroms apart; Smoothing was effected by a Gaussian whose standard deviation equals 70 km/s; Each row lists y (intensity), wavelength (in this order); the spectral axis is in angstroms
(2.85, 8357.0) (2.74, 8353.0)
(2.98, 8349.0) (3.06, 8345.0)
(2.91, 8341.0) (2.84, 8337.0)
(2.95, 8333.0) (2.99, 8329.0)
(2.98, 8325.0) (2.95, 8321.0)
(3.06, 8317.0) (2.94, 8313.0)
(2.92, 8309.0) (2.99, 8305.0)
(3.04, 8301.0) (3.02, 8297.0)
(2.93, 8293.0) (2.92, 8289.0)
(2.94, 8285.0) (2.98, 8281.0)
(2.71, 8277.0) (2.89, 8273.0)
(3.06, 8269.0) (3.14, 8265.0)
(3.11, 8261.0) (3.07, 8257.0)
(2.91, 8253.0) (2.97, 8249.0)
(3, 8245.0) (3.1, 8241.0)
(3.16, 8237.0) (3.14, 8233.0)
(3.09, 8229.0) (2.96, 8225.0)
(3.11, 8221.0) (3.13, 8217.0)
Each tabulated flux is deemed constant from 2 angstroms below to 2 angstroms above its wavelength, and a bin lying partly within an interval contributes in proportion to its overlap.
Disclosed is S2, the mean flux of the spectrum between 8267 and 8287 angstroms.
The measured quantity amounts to 2.92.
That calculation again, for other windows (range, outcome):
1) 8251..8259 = 2.99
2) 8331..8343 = 2.9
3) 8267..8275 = 2.98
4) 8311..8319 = 3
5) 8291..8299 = 2.98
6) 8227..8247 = 3.1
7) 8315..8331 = 3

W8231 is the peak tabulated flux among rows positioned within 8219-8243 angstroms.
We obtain 3.16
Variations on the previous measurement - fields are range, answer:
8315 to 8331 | 3.06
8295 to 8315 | 3.04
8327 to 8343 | 2.99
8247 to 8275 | 3.14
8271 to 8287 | 2.98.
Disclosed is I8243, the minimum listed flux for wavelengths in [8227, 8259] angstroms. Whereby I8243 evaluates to 2.91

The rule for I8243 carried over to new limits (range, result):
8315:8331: 2.95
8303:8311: 2.92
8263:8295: 2.71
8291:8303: 2.93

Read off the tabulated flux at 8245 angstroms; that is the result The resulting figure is 3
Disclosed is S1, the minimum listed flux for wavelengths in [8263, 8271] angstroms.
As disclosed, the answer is 3.06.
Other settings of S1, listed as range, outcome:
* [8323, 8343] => 2.84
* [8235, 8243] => 3.1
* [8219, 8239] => 2.96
